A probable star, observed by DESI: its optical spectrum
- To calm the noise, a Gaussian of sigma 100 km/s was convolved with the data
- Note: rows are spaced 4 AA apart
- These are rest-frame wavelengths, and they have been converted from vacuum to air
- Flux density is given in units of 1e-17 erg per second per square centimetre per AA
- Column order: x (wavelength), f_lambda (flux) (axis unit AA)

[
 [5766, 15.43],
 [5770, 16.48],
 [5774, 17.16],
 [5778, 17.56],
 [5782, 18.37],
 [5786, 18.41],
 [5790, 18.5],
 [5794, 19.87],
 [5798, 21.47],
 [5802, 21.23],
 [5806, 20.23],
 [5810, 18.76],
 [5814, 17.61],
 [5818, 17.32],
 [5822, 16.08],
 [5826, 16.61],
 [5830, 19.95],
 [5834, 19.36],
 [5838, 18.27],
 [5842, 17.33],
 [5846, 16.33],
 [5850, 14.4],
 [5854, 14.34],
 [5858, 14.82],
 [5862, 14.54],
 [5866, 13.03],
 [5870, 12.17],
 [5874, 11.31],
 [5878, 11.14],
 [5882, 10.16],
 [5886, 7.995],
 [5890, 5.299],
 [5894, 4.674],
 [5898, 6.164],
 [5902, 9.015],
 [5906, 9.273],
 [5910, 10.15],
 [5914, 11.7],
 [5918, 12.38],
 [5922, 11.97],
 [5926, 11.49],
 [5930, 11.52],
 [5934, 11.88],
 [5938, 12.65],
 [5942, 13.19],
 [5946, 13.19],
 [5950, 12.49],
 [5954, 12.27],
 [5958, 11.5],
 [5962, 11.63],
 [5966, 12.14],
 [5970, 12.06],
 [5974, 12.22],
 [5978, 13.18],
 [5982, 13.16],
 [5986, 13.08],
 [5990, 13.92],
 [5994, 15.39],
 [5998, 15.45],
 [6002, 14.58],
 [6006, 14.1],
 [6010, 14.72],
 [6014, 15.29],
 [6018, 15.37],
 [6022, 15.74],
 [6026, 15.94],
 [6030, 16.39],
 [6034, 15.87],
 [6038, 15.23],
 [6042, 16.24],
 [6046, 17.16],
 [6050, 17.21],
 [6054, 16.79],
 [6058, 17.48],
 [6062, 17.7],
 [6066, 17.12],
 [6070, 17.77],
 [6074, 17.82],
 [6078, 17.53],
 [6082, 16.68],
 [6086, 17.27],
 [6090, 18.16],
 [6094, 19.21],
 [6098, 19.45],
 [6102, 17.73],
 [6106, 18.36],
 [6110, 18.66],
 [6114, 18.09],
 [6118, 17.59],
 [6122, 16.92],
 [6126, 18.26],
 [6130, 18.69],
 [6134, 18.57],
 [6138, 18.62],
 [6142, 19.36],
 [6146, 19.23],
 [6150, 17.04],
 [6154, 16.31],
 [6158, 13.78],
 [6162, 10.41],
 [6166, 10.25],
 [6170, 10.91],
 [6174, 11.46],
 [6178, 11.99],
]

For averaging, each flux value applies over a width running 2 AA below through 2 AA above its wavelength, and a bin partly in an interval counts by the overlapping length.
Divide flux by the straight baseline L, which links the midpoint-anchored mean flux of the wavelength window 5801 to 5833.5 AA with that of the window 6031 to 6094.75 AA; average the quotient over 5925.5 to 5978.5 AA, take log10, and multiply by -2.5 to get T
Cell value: 0.40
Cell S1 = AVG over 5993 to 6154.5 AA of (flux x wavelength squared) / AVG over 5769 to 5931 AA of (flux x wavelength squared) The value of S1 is 1.28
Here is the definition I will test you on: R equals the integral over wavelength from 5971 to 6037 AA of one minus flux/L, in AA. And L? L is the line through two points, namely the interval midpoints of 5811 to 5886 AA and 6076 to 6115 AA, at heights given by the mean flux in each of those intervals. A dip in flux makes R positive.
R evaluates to 9.30 AA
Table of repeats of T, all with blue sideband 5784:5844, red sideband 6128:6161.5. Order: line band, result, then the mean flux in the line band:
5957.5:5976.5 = 0.45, 12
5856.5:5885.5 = 0.45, 12.2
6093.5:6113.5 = -0.06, 18.6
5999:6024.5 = 0.19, 15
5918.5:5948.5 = 0.43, 12.3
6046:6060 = 0.04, 17.2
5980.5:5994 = 0.30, 13.7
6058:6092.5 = 0.01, 17.5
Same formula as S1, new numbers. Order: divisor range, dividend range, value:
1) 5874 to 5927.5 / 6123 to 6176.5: 1.80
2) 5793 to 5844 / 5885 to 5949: 0.57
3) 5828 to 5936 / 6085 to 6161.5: 1.58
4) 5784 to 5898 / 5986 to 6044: 1.06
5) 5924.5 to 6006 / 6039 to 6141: 1.44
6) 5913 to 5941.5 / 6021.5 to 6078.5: 1.46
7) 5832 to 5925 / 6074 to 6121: 1.62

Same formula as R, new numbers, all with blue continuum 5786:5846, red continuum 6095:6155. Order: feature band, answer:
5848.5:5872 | 6.0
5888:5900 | 8.5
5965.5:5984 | 5.9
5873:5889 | 7.6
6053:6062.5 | 0.5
